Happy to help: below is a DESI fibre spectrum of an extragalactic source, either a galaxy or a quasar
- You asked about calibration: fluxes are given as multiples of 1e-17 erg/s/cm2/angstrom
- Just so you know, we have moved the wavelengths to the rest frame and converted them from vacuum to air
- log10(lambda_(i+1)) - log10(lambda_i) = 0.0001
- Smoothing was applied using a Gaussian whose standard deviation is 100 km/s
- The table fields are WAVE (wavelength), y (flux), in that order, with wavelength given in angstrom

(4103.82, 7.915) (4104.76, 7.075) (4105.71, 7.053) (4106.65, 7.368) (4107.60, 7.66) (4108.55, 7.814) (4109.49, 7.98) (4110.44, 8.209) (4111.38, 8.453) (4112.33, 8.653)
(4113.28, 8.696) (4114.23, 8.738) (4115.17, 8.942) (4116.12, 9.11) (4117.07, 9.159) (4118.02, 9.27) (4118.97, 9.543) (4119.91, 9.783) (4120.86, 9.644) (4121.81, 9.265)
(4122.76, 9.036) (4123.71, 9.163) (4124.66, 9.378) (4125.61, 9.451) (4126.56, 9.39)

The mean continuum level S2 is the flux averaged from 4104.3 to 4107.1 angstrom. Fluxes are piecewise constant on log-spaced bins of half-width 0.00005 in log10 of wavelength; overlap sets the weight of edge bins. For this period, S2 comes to 7.17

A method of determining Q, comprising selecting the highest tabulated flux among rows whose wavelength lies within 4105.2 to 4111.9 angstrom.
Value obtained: 8.453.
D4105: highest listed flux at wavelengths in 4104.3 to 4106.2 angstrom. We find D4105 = 7.075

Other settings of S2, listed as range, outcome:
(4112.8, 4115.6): 8.79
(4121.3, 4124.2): 9.15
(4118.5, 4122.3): 9.57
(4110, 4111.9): 8.36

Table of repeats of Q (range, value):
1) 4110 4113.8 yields 8.696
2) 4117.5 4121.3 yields 9.783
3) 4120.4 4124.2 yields 9.644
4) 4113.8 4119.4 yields 9.543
